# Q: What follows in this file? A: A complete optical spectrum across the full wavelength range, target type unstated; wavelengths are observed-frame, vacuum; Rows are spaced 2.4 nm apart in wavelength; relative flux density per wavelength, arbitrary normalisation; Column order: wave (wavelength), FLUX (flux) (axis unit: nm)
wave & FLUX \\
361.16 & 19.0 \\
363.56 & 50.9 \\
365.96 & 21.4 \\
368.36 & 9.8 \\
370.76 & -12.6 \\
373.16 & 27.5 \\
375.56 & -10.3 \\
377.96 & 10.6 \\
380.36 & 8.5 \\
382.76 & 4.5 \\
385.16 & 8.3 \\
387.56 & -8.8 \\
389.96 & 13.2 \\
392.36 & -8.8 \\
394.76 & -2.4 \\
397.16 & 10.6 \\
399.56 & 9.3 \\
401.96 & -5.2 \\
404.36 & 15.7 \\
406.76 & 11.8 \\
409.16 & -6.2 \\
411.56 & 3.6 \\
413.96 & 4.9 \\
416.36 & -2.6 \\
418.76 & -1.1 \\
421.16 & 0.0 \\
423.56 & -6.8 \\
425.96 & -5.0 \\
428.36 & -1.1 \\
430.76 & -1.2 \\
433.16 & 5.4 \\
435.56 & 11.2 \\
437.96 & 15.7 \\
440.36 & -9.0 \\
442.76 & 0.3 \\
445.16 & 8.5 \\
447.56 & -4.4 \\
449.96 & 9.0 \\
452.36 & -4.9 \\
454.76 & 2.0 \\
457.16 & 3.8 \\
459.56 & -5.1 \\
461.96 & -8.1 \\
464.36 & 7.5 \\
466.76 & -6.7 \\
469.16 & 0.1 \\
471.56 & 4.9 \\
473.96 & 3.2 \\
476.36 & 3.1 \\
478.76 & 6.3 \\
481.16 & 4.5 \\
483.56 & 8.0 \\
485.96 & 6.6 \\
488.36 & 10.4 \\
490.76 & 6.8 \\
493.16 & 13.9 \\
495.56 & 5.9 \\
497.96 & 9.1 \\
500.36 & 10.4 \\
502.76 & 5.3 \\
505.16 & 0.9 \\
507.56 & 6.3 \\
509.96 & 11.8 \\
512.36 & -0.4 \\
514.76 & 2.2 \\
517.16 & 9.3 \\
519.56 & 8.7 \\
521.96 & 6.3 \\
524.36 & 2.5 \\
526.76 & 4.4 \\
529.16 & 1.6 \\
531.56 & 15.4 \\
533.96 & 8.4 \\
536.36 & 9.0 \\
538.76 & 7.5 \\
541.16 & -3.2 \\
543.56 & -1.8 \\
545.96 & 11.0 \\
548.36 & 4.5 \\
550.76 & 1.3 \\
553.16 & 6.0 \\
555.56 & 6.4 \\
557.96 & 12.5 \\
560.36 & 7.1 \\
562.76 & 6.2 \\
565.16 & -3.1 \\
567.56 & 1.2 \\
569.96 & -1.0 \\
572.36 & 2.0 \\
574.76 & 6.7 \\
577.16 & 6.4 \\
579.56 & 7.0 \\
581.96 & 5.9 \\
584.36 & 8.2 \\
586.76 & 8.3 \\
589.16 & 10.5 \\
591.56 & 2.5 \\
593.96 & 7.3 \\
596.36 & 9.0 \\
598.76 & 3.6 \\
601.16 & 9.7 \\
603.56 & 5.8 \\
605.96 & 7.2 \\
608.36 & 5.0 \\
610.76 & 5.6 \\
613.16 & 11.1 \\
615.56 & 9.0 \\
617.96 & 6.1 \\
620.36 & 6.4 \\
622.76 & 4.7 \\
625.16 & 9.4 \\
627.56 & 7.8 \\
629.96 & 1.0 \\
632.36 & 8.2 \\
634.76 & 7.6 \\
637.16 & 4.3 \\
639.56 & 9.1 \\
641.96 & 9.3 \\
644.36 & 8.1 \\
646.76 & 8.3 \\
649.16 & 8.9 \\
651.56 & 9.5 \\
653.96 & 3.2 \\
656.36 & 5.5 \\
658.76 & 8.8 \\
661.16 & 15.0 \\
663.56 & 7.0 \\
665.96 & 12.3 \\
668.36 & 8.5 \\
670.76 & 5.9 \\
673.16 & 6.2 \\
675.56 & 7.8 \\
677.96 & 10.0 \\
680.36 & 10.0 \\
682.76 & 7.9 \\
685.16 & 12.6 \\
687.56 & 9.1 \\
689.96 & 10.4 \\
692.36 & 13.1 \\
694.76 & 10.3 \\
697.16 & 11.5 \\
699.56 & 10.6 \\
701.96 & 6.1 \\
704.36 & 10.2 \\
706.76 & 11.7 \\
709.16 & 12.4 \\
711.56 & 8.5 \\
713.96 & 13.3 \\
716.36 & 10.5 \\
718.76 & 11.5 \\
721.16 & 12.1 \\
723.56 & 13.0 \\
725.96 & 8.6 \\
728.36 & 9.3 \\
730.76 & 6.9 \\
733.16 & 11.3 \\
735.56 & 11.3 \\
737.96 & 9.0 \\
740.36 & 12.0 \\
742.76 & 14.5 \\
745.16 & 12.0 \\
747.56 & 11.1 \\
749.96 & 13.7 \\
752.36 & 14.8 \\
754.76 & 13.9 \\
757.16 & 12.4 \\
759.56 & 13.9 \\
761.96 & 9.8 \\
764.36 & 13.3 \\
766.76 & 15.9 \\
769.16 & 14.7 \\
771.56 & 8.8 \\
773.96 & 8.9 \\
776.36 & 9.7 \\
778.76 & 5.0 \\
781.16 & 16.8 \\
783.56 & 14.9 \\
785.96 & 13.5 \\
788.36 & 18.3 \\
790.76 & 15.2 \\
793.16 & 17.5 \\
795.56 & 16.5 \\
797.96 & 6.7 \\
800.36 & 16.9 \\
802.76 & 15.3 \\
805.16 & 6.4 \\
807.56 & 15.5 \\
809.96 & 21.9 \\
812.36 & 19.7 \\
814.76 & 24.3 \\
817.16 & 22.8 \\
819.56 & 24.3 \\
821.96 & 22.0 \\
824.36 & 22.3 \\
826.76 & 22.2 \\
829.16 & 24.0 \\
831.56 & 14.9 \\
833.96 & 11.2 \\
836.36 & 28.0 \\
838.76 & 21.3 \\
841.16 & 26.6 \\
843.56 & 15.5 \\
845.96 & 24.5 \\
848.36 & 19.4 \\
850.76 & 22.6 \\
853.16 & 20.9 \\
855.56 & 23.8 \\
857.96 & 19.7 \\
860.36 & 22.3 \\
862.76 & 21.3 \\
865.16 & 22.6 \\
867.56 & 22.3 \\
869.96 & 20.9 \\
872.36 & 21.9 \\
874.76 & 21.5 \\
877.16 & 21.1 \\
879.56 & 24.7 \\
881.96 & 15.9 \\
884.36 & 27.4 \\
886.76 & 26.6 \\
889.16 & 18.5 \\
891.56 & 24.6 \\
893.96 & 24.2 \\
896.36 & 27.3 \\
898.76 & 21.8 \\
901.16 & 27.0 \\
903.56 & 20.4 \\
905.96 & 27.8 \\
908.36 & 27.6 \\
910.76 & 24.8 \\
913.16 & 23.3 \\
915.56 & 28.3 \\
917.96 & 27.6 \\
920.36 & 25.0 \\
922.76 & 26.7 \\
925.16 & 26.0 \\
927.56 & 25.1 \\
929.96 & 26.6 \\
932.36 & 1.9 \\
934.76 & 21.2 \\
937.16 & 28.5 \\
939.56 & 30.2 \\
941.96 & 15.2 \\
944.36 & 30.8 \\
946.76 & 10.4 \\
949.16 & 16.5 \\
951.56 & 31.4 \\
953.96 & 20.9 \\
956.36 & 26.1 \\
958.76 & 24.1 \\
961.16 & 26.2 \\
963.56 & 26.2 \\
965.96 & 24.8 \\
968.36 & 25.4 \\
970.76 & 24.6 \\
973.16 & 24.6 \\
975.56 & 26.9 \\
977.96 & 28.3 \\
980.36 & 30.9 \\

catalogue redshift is 1.03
